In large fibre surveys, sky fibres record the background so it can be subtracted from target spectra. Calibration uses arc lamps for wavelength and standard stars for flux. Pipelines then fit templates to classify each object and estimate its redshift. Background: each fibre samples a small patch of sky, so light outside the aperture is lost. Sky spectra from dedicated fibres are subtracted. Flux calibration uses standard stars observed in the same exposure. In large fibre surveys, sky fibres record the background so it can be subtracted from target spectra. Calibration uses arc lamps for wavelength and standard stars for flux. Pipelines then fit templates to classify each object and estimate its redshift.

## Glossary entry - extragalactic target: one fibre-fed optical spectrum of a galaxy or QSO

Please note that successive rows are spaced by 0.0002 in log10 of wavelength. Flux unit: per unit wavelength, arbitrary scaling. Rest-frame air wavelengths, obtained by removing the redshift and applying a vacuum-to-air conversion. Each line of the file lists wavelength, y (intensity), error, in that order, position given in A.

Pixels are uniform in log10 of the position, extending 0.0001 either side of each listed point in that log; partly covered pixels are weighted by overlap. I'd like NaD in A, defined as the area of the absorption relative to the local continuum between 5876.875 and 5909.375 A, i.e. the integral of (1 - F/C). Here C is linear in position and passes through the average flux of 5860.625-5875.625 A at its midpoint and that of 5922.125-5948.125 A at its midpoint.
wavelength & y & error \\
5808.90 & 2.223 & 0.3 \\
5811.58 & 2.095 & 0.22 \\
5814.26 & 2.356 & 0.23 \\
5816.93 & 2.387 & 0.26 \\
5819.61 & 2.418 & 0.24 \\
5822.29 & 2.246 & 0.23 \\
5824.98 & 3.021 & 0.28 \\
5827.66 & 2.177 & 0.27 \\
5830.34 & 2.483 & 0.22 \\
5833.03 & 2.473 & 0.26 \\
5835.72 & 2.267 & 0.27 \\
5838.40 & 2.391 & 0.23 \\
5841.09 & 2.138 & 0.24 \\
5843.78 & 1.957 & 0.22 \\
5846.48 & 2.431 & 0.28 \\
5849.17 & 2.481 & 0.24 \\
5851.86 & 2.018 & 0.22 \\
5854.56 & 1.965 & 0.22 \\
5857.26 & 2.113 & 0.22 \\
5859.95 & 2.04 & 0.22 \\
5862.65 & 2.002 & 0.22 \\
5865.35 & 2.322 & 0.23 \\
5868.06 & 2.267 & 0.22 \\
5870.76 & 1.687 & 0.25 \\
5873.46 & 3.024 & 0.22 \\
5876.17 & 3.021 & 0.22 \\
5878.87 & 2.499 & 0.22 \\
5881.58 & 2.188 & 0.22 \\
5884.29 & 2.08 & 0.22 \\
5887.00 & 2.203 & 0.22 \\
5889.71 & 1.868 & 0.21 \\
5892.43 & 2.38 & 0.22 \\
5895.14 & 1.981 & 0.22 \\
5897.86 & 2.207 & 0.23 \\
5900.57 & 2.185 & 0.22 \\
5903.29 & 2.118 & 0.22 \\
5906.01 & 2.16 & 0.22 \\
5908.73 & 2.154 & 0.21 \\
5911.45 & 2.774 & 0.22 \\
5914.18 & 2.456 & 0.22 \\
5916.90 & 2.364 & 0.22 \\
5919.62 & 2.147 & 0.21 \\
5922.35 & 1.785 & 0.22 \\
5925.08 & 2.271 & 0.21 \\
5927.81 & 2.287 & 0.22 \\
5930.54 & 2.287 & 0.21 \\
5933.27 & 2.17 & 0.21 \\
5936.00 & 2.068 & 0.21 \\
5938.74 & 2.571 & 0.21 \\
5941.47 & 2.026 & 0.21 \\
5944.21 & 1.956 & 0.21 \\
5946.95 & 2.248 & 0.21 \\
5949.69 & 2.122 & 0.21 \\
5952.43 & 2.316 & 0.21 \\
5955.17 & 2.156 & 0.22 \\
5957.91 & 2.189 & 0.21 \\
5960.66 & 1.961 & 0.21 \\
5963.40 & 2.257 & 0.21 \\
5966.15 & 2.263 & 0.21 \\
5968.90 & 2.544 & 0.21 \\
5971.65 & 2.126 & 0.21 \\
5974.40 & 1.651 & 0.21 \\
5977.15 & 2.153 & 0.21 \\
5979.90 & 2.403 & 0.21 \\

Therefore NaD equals 0.94 A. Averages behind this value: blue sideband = 2.29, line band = 2.19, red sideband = 2.18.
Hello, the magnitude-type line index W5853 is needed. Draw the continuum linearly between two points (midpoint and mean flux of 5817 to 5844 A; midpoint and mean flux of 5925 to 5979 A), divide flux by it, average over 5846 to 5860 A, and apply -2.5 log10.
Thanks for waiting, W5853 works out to 0.08 mag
